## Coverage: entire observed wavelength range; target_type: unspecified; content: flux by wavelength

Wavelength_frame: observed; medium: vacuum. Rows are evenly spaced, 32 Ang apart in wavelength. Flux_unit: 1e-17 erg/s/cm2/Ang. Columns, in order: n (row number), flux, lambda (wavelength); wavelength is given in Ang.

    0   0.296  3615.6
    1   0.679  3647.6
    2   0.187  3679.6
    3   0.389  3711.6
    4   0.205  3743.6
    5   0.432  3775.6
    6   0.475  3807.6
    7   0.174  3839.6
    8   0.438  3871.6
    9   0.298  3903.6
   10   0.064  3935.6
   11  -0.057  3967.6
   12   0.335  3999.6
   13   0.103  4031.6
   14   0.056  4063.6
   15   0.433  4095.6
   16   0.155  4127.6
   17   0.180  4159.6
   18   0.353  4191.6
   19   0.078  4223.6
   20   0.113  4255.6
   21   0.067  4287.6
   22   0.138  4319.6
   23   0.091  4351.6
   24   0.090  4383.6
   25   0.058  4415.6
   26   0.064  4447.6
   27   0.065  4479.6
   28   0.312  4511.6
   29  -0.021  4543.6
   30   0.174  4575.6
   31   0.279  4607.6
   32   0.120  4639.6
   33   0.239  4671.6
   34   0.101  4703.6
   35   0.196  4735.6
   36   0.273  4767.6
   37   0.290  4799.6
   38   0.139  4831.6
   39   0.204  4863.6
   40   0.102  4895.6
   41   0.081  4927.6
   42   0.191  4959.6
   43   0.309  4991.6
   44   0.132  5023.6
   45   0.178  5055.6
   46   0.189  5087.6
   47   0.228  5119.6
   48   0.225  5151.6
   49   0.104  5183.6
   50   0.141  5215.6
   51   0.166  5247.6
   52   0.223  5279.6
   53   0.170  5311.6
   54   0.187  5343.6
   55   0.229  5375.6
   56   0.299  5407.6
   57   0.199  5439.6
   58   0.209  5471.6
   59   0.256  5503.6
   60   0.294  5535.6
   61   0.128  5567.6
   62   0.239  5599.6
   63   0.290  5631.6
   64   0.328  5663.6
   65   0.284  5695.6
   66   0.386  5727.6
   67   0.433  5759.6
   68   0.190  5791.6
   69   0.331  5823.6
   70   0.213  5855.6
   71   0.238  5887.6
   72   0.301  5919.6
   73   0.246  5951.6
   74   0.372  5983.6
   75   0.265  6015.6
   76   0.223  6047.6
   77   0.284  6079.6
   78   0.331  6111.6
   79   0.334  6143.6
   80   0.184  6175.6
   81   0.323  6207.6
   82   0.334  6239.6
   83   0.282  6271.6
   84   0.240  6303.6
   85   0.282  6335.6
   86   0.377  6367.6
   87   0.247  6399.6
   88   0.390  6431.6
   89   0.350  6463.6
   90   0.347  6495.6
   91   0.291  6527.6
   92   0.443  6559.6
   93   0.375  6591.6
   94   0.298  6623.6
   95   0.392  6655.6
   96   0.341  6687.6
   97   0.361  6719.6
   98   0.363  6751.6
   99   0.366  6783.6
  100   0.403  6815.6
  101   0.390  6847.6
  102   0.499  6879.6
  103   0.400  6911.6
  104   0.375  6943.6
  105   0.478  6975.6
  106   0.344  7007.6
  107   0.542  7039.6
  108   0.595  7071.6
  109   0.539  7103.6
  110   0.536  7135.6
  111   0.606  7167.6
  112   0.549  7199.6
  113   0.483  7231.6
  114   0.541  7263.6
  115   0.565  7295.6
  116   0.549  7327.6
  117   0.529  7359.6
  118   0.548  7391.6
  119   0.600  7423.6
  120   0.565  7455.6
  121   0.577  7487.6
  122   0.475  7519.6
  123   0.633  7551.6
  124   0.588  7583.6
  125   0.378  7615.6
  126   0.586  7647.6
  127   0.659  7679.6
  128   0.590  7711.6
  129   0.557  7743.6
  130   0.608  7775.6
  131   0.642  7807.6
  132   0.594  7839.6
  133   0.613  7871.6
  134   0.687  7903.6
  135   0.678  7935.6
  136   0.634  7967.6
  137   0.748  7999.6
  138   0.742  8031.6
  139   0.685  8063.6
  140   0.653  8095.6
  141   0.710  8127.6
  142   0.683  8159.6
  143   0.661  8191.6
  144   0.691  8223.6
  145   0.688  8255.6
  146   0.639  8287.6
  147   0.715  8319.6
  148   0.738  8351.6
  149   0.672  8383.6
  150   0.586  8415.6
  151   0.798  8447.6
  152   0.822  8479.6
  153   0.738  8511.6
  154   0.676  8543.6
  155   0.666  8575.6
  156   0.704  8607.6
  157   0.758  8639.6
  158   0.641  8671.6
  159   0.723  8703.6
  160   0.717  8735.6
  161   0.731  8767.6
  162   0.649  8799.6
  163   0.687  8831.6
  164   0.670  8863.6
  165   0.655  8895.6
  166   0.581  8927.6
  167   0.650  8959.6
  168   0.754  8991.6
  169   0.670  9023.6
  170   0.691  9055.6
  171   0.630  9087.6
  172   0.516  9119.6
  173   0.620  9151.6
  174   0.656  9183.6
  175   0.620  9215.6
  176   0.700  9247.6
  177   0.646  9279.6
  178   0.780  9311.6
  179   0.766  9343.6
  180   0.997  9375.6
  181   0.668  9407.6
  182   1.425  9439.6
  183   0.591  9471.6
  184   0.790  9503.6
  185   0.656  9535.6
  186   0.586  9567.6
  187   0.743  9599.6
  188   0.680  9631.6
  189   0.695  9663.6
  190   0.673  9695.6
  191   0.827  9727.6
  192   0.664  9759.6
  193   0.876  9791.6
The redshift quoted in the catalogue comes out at 0.763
